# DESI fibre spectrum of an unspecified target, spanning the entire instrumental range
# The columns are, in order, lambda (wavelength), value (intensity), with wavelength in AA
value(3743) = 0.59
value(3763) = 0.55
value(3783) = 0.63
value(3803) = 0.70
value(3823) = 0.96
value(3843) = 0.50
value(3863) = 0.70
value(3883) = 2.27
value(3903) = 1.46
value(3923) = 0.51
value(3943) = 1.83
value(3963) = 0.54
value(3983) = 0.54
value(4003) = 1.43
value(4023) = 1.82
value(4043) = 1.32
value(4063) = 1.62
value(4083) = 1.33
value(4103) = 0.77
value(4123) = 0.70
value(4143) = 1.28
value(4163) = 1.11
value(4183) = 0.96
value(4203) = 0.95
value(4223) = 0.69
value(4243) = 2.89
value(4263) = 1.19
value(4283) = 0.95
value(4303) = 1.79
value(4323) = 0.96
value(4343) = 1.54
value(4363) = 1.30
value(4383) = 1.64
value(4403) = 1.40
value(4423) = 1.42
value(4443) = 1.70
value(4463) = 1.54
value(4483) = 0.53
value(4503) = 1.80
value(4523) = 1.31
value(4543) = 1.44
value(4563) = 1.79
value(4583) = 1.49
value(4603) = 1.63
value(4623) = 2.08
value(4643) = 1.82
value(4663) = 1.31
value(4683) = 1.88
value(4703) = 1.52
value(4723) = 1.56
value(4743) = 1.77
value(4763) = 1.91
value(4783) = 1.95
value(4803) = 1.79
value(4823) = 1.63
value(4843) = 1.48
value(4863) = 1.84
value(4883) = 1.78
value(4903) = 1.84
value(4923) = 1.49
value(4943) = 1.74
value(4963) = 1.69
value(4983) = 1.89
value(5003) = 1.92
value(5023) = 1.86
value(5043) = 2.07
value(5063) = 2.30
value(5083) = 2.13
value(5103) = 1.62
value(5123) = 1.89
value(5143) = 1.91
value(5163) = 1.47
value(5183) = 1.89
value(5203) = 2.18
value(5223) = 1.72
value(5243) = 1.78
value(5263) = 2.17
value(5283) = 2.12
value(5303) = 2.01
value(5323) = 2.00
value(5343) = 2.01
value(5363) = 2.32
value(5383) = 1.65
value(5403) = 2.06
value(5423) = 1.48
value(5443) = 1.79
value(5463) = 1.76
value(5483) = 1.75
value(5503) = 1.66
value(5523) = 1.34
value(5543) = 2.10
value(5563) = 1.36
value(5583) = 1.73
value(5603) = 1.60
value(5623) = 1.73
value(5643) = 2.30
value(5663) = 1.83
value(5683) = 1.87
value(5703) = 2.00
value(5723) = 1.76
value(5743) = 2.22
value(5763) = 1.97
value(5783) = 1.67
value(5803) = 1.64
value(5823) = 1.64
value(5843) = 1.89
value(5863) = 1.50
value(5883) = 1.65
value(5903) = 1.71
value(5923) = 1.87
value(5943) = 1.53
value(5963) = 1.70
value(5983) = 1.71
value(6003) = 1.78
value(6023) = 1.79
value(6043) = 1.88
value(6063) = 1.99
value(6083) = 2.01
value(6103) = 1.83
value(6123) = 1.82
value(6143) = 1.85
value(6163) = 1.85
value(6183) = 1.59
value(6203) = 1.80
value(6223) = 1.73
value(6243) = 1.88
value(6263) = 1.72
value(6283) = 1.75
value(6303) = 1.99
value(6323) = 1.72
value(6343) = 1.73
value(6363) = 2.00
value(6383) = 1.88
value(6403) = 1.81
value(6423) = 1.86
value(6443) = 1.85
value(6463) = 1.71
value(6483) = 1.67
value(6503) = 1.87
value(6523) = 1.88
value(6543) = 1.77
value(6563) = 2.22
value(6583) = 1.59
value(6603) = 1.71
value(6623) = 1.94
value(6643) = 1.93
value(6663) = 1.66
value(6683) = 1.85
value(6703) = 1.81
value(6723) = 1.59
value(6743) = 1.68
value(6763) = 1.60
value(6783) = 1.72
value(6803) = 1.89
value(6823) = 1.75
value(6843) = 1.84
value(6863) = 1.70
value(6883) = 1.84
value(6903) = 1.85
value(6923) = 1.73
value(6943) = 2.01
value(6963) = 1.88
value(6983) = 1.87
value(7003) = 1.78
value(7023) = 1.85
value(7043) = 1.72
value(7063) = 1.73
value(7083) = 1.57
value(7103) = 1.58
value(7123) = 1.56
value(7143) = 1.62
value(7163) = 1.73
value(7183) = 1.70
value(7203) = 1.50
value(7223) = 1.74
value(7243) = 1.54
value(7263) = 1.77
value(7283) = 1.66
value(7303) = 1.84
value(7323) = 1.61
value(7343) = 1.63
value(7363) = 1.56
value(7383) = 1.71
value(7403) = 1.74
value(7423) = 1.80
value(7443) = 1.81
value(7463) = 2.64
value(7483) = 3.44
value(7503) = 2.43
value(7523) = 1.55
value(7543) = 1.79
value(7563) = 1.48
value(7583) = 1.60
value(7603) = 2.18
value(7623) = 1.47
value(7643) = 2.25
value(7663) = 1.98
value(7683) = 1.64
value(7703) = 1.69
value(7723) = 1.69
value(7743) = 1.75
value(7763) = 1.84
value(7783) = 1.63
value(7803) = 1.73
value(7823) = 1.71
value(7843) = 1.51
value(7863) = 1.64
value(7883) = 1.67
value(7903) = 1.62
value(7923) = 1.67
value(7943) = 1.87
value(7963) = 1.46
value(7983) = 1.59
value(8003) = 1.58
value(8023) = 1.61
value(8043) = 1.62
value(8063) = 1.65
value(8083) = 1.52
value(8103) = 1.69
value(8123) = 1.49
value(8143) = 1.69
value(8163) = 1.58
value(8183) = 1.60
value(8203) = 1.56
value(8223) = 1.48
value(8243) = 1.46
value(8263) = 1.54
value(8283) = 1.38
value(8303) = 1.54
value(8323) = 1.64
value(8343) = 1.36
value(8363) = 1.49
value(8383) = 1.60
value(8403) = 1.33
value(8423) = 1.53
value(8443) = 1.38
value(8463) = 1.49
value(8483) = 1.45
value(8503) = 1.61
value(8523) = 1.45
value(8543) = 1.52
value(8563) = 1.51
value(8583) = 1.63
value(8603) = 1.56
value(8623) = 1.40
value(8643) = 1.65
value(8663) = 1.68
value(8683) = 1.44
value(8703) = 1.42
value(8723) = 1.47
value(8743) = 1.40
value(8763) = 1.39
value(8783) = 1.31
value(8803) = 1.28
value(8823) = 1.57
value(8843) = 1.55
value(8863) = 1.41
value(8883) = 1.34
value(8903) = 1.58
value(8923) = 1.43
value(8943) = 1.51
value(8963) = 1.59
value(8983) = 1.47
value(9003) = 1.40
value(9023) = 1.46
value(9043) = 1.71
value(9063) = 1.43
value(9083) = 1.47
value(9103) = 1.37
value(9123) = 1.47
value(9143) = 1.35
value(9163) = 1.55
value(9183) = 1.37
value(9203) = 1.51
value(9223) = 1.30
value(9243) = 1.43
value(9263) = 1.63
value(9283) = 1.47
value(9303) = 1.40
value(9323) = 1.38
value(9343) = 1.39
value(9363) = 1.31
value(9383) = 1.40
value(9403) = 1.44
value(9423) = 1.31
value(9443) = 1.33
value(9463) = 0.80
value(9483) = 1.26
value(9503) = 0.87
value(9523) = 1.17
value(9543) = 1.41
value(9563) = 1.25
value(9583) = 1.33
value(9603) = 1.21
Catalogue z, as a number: 0.139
